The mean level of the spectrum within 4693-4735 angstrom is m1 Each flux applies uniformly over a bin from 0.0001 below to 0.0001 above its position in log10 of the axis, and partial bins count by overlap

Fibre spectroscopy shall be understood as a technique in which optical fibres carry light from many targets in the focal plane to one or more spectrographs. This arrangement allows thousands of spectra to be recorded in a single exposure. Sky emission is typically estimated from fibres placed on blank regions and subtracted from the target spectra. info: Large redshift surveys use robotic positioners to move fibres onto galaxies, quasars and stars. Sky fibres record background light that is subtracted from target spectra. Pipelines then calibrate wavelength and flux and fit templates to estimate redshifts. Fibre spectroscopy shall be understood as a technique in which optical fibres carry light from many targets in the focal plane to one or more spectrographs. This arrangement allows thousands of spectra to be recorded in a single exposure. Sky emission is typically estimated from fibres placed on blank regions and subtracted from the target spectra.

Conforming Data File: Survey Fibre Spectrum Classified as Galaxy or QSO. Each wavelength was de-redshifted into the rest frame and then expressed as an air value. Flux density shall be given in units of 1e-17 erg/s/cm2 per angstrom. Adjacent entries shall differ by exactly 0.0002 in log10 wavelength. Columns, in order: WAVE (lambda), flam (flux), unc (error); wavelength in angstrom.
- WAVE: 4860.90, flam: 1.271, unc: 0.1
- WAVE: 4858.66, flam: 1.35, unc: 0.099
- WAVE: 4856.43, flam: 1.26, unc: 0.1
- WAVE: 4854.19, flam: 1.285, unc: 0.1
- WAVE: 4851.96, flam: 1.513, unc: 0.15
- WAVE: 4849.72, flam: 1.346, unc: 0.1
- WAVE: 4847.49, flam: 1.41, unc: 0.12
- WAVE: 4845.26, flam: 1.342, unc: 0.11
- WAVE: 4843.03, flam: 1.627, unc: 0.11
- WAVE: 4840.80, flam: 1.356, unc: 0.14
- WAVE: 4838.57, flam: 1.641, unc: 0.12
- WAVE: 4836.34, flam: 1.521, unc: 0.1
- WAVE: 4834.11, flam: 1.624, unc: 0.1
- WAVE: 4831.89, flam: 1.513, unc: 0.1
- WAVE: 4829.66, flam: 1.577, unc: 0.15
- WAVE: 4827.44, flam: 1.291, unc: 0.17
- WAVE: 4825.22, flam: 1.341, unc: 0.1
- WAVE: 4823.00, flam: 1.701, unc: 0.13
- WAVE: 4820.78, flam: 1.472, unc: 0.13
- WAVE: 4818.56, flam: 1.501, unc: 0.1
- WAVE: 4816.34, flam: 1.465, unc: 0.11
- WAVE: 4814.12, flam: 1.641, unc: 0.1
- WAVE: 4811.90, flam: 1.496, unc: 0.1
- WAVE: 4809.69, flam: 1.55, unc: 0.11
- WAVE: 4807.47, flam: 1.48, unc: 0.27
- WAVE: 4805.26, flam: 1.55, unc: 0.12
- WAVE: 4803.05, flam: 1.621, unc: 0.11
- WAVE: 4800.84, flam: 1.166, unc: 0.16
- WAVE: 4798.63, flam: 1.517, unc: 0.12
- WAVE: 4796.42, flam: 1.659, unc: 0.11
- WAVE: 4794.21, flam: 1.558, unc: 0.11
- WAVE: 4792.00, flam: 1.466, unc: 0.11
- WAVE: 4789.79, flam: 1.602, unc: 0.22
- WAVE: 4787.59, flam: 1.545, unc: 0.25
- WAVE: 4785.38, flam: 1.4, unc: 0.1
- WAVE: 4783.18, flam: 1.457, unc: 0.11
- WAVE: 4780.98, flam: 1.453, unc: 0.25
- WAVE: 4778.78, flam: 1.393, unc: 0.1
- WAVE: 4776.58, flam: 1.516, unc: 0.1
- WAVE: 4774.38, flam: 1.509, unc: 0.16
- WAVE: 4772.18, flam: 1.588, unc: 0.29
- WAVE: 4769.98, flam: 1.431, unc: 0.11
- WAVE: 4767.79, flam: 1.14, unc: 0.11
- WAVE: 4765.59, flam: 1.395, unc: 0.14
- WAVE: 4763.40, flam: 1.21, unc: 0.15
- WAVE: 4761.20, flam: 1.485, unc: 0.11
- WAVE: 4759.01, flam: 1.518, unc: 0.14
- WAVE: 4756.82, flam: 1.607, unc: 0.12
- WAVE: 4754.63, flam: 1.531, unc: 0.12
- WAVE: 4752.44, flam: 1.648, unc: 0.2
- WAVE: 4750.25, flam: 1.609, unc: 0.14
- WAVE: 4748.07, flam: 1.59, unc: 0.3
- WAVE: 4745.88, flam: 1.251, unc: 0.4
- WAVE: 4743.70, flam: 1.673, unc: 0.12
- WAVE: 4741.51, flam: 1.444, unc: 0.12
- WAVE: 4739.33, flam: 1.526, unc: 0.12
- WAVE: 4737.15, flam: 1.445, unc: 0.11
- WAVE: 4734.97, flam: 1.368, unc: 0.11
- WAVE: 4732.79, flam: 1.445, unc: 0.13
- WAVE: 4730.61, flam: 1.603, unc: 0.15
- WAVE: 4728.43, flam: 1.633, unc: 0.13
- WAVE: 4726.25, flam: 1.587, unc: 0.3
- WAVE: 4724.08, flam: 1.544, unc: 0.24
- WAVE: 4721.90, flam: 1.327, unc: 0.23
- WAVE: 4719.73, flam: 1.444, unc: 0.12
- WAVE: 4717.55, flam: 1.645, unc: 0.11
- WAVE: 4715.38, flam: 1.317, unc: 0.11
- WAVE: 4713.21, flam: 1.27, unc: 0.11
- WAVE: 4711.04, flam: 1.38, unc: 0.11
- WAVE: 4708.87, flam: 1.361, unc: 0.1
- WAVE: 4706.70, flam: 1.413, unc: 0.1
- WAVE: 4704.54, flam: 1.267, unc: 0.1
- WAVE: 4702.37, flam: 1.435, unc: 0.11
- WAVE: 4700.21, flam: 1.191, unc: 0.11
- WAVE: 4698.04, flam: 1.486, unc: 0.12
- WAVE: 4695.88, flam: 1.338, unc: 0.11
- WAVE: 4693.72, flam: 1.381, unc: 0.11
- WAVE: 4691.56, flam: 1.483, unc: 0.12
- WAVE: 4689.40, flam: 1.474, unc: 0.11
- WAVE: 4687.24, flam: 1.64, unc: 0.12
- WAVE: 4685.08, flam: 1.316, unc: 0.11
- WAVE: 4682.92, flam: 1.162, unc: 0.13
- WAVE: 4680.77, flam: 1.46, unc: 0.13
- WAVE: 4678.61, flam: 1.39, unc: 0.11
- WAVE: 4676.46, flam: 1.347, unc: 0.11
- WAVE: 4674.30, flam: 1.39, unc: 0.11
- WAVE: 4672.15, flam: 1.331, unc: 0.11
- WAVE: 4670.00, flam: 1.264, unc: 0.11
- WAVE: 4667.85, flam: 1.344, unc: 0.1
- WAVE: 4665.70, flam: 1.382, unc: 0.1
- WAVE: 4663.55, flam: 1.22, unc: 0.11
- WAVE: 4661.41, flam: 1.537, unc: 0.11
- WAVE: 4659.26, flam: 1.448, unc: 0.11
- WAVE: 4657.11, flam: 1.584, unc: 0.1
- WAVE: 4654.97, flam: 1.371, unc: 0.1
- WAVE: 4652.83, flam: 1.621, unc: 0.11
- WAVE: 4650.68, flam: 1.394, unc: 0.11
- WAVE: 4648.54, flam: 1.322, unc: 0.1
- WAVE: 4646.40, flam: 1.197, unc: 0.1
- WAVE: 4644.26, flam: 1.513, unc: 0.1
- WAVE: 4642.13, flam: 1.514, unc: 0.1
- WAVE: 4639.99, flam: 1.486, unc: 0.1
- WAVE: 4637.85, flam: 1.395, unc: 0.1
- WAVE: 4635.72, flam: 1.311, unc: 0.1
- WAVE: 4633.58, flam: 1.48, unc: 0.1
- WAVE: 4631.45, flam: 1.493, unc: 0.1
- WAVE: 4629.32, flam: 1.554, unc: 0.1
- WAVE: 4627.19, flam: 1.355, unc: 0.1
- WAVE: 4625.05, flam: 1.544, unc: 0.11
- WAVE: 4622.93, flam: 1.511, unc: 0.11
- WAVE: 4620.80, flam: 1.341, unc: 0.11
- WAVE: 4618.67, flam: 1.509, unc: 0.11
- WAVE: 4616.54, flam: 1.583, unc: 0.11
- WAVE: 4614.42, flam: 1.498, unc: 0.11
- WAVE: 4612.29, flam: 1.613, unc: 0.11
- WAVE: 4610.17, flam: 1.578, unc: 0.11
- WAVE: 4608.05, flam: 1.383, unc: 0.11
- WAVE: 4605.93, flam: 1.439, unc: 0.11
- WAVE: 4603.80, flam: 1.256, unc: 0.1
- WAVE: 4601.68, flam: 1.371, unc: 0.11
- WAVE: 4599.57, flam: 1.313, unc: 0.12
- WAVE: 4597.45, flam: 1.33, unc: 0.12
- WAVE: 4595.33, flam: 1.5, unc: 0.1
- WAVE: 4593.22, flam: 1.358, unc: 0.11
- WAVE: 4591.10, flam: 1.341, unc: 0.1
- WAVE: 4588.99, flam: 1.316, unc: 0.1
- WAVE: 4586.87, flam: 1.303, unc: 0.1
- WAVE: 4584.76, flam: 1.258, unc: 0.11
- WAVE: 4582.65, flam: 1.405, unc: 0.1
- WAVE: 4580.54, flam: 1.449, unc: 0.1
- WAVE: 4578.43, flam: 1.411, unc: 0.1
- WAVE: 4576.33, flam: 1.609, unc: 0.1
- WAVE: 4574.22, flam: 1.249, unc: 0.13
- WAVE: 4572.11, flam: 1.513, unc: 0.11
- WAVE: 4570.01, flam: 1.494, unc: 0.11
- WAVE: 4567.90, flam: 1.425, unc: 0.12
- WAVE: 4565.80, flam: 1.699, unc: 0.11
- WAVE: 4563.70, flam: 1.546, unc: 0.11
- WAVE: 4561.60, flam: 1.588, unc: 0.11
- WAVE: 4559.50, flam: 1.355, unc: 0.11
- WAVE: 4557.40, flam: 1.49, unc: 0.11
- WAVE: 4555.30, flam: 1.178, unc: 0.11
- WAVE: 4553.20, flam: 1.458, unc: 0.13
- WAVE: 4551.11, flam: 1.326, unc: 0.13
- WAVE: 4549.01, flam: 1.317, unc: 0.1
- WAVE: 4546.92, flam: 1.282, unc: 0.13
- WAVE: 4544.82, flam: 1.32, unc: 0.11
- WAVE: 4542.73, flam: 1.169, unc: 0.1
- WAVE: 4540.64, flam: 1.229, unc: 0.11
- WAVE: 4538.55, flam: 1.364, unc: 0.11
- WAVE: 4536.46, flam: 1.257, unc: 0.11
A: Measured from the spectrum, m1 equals 1.42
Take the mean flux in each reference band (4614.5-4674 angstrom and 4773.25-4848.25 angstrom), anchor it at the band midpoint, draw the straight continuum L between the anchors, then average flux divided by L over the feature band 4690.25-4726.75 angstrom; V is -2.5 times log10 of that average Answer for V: 0.04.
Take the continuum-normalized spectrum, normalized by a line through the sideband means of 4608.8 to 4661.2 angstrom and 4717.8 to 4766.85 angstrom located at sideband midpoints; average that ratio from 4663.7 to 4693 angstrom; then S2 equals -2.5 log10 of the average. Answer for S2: 0.08 mag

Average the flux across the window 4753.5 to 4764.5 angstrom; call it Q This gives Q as 1.47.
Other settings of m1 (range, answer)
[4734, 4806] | 1.48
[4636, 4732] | 1.41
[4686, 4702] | 1.43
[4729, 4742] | 1.48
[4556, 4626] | 1.44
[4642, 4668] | 1.42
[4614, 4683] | 1.42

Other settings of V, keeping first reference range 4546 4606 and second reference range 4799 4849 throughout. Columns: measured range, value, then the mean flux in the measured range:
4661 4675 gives 0.07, 1.34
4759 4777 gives 0.05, 1.41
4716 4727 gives -0.03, 1.5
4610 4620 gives -0.10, 1.55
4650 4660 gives -0.04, 1.49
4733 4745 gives -0.02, 1.48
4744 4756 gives -0.05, 1.54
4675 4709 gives 0.05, 1.38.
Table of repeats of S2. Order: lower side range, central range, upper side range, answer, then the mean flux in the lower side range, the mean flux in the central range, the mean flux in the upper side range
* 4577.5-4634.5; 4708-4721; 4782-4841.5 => 0.05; 1.43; 1.4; 1.51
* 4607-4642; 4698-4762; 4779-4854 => 0.01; 1.48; 1.47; 1.49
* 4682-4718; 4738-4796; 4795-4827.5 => -0.02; 1.38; 1.48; 1.5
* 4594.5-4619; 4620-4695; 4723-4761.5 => 0.05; 1.45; 1.42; 1.53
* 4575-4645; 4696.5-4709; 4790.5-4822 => 0.09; 1.43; 1.36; 1.51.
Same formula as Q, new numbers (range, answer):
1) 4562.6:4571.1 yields 1.54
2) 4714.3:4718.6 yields 1.48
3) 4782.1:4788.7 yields 1.47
